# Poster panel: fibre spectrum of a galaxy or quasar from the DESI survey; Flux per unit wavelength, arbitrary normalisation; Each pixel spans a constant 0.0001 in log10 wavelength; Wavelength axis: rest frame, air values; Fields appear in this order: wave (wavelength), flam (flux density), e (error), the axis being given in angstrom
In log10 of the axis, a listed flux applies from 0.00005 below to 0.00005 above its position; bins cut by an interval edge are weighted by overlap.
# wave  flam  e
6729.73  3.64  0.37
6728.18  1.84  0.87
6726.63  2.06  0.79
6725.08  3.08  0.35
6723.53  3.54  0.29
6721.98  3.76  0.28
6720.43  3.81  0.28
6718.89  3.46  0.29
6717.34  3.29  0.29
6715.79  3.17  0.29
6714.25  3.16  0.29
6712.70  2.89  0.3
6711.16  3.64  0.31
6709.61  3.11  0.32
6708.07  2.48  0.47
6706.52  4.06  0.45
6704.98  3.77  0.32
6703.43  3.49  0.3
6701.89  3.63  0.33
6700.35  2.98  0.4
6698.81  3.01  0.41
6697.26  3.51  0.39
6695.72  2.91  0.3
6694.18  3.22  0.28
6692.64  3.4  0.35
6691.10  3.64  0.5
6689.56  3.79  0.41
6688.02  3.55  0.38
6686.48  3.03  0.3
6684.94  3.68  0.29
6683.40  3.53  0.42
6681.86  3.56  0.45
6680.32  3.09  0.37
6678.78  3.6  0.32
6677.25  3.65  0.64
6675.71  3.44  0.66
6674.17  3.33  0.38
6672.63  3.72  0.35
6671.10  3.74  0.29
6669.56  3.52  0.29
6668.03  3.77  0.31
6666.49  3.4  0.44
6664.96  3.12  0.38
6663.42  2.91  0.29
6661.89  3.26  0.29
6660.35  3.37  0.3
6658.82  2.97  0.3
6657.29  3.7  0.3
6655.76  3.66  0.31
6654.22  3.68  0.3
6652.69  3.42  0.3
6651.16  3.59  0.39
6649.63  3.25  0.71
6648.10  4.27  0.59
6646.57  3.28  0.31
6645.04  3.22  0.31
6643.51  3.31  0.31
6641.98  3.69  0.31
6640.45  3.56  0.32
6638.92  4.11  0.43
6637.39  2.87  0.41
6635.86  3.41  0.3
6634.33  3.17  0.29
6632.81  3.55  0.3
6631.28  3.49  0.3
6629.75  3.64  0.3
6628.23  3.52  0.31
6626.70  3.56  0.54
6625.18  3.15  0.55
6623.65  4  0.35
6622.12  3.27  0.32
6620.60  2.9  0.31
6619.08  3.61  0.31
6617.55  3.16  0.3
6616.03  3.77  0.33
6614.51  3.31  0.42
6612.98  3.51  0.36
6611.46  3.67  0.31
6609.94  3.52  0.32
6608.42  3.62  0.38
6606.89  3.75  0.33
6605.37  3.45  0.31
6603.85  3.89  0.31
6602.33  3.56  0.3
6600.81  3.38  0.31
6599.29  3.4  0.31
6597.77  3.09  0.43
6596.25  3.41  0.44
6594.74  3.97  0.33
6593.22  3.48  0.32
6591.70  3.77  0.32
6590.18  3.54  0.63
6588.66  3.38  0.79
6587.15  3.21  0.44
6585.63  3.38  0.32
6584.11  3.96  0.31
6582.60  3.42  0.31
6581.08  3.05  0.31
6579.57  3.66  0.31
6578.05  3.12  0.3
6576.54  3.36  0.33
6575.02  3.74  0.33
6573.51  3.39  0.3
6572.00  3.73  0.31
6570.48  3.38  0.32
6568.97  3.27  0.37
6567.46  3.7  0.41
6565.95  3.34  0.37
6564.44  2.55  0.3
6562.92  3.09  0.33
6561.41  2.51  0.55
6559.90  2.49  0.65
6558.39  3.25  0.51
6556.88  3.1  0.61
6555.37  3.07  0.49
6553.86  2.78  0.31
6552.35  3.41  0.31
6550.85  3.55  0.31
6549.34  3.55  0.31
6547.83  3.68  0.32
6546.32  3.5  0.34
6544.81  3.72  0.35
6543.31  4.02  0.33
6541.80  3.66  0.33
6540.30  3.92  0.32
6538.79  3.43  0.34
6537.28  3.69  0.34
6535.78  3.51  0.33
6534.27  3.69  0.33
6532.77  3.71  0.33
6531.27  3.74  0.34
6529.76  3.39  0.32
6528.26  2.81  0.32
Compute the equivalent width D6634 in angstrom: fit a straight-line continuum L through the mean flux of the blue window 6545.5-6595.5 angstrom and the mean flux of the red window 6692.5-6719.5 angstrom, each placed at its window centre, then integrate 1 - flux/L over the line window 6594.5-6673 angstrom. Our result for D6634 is -3.8 angstrom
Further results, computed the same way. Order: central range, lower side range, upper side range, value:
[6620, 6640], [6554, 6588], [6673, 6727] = -0.8 angstrom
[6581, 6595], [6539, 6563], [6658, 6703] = -0.7 angstrom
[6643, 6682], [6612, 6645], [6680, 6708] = -0.2 angstrom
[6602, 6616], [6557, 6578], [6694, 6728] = -1.6 angstrom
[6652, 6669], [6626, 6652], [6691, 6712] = 0.3 angstrom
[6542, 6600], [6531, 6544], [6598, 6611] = 4.1 angstrom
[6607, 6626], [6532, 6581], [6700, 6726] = -0.5 angstrom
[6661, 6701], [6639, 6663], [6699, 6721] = 0.2 angstrom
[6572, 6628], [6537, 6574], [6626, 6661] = -1.1 angstrom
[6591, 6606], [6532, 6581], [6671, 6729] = -0.8 angstrom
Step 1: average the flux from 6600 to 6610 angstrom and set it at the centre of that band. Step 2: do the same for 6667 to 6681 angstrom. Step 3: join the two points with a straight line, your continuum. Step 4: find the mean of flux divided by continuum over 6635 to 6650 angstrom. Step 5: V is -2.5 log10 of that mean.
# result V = 0.02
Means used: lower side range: 3.6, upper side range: 3.54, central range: 3.5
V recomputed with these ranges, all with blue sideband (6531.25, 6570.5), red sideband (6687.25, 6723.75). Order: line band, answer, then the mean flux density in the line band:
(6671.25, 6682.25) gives -0.036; 3.5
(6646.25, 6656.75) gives -0.071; 3.61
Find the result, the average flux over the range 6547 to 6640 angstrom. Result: 3.4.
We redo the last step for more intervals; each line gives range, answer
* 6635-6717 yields 3.42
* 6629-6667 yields 3.44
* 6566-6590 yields 3.45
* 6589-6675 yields 3.49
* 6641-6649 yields 3.55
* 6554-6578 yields 3.19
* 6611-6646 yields 3.45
